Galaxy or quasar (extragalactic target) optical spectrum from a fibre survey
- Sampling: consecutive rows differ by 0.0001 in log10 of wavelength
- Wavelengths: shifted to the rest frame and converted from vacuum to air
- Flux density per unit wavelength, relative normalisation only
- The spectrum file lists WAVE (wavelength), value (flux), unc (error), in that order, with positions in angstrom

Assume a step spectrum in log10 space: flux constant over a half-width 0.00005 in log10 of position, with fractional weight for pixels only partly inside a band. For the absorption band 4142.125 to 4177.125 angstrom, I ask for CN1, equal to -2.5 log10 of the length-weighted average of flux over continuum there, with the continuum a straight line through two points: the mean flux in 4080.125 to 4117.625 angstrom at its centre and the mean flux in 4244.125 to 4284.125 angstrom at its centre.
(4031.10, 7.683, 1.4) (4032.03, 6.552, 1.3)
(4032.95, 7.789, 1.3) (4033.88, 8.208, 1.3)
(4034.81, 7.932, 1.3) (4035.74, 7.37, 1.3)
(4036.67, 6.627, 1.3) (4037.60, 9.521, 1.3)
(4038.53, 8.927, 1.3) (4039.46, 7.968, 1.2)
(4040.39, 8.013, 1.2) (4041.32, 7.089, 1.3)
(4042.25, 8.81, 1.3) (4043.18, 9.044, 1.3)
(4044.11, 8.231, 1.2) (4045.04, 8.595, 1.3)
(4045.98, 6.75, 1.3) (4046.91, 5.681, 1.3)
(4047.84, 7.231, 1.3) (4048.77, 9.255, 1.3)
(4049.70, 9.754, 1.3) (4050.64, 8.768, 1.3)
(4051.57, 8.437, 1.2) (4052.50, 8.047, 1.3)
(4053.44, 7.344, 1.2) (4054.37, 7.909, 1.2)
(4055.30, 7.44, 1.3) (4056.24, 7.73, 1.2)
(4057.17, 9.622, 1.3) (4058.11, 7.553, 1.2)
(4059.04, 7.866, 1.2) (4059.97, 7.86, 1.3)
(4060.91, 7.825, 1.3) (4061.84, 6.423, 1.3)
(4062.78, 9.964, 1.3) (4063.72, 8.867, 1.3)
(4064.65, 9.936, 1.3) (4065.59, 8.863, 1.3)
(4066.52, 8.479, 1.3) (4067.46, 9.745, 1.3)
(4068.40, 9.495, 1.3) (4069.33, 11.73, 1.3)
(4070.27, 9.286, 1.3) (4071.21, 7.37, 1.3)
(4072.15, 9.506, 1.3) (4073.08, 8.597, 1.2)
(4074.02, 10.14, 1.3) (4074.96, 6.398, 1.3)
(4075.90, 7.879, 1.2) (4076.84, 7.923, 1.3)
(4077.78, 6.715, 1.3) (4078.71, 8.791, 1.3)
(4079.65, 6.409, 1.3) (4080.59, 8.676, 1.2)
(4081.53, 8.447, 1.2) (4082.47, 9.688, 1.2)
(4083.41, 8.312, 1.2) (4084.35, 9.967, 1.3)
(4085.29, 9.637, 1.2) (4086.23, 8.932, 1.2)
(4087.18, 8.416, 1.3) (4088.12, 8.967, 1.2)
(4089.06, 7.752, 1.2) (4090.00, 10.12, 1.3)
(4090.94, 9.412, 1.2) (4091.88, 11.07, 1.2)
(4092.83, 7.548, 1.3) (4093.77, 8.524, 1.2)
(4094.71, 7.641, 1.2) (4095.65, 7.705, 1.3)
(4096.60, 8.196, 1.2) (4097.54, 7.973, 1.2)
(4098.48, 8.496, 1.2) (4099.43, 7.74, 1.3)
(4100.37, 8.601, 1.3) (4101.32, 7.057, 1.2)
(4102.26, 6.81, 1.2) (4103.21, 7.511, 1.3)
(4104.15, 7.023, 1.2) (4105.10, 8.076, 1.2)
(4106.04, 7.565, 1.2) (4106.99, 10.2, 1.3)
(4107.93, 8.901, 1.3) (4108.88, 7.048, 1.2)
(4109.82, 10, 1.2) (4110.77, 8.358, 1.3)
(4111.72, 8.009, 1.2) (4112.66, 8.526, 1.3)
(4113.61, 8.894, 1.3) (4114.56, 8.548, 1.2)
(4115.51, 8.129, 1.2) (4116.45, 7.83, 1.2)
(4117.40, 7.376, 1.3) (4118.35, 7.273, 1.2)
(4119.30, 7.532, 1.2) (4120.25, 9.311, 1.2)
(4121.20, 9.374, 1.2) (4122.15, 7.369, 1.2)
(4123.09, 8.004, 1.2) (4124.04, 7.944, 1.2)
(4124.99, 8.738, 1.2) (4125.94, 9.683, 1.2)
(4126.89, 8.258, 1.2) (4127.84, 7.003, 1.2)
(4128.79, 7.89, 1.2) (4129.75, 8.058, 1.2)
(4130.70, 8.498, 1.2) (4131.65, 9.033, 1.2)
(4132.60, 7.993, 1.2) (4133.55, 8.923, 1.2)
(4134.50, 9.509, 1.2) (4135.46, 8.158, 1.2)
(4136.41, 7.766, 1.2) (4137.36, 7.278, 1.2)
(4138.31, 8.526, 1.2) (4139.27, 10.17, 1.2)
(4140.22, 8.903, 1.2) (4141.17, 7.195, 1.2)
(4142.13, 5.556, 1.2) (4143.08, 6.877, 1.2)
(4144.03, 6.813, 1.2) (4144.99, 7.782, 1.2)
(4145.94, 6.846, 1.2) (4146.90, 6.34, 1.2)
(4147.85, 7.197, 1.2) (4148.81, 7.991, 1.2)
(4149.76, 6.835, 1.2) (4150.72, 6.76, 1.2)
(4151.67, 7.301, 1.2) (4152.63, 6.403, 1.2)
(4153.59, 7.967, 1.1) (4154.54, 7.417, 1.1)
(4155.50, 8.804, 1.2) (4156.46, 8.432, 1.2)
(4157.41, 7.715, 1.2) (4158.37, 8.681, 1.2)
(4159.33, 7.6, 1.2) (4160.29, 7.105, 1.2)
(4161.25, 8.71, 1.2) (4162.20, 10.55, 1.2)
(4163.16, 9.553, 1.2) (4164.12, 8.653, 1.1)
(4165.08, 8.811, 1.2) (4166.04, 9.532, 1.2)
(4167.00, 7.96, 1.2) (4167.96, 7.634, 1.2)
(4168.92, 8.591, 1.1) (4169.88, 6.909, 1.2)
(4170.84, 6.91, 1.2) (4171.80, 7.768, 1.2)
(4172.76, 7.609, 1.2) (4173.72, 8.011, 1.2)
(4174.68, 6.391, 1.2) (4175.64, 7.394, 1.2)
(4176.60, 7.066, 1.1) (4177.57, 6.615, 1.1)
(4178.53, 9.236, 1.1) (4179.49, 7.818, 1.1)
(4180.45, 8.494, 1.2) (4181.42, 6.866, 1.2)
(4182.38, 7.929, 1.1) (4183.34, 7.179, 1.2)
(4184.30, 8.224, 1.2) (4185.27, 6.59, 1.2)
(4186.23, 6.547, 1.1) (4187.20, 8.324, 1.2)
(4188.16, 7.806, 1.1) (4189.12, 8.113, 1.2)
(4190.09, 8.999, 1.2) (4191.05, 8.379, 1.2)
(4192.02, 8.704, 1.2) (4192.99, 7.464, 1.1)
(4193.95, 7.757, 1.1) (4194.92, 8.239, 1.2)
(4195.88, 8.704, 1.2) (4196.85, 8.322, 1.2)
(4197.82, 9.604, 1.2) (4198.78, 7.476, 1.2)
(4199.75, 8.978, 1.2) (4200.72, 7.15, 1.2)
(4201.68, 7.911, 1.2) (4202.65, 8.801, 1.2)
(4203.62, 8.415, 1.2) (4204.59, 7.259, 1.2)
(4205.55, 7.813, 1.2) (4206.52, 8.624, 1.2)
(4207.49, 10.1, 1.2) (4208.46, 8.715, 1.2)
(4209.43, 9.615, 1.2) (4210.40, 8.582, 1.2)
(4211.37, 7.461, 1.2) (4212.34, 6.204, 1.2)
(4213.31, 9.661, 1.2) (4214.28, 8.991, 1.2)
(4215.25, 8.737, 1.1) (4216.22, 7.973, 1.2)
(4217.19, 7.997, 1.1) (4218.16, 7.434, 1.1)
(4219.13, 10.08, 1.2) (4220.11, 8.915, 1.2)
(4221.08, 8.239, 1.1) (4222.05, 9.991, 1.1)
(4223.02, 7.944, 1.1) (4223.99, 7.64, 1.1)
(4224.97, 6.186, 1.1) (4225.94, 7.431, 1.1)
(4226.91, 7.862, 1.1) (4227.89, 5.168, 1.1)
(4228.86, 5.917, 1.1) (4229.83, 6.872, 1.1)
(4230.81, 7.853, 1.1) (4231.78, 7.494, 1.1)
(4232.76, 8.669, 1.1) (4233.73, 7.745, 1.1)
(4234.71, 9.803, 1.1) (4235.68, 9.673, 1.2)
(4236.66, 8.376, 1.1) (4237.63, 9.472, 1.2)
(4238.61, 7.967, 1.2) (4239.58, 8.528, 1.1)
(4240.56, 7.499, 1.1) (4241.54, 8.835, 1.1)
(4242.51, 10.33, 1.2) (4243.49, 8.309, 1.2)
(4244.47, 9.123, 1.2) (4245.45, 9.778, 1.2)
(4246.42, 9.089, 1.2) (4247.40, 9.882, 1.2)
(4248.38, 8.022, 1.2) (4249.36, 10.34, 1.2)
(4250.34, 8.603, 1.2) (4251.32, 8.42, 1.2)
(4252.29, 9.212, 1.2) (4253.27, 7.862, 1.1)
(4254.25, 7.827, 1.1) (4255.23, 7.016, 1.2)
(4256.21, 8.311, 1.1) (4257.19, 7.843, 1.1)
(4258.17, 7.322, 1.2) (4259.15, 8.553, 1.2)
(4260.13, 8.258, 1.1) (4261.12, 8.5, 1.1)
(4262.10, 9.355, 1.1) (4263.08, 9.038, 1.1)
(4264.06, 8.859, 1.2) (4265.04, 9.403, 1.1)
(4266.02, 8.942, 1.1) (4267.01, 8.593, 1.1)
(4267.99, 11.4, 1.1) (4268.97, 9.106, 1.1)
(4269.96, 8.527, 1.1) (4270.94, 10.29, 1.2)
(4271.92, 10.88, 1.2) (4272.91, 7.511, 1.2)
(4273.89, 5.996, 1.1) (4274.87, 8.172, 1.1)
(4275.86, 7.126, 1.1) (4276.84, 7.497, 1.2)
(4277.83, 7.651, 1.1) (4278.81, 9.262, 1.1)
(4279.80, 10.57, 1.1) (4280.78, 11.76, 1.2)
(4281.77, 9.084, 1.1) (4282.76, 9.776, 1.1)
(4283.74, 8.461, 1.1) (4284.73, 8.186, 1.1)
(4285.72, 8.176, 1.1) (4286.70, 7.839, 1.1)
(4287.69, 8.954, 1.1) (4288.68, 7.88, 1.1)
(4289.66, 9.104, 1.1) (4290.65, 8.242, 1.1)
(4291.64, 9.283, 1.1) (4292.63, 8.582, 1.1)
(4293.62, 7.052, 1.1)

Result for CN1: 0.12 mag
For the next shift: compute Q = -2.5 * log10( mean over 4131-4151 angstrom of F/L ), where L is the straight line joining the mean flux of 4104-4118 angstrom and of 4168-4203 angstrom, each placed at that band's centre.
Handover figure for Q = 0.05 mag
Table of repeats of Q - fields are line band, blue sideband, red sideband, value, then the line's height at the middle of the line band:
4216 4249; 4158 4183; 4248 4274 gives 0.024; 8.49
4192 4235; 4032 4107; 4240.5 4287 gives 0.068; 8.66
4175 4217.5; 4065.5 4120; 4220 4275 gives 0.047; 8.46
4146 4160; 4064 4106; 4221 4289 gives 0.139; 8.52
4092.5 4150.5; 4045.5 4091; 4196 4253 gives 0.058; 8.45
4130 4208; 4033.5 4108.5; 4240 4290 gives 0.078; 8.56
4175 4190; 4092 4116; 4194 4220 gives 0.098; 8.35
